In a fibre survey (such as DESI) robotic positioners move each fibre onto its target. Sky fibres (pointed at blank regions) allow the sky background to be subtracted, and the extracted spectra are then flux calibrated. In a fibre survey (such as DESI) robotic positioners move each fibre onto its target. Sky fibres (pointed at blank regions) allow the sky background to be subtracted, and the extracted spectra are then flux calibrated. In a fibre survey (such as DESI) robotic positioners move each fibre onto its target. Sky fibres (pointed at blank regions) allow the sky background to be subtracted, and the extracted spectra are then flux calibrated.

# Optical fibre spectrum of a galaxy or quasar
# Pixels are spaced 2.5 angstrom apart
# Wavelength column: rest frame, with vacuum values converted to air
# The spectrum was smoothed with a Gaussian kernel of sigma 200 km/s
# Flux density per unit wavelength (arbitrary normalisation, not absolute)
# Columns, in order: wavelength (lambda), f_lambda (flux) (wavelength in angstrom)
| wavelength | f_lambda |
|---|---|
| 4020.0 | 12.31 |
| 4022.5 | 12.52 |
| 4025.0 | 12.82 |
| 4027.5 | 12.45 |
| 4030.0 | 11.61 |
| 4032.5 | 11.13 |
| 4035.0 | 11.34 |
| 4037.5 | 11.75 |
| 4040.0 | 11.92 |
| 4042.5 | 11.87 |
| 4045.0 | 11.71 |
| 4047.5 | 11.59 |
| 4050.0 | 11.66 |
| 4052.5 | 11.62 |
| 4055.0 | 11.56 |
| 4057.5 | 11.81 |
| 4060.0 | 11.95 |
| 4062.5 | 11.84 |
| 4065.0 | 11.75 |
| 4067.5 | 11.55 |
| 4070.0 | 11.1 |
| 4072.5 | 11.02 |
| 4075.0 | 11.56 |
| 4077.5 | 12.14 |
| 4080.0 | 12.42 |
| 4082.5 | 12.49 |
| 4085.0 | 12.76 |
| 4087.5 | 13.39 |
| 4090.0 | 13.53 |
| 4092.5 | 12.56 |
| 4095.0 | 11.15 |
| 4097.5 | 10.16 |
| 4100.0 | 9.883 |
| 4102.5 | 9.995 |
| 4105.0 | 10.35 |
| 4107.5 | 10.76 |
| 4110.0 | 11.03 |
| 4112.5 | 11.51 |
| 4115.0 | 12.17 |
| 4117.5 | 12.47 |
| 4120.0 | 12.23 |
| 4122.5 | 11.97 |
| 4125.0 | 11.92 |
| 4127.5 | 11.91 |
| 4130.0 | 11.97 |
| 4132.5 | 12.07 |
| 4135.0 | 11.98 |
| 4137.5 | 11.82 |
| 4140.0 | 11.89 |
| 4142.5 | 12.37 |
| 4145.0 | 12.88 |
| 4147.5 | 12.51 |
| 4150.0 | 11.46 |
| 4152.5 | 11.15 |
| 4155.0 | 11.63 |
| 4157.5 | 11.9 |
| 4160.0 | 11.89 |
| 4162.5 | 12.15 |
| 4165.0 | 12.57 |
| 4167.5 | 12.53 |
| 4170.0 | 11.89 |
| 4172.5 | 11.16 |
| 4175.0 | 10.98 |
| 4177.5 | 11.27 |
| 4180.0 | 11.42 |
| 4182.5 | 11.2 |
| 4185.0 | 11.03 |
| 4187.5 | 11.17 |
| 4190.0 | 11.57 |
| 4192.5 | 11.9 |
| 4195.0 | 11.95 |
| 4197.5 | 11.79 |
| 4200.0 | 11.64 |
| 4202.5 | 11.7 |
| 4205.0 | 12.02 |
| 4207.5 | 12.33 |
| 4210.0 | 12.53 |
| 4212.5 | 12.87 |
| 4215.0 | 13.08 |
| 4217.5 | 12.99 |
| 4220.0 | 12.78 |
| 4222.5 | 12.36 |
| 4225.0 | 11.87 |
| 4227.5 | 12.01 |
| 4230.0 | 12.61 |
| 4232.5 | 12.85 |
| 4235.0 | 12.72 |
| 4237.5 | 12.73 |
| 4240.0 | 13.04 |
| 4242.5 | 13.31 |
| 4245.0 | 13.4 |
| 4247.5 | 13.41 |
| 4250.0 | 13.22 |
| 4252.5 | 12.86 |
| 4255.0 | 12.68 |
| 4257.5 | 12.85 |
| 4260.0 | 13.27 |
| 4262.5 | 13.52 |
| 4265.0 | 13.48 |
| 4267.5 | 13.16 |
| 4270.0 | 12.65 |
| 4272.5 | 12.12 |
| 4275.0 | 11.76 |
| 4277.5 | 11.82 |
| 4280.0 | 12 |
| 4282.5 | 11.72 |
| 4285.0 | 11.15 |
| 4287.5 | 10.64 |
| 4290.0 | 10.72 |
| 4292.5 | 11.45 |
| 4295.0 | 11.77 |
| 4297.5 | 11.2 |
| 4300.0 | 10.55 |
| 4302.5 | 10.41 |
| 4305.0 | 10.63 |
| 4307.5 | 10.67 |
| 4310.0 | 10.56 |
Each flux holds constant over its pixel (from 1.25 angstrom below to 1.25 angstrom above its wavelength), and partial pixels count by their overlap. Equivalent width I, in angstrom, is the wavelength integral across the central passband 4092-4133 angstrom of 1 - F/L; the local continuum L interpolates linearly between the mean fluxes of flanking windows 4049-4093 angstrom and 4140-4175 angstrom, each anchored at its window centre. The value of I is 2.10 angstrom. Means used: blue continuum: 12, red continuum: 12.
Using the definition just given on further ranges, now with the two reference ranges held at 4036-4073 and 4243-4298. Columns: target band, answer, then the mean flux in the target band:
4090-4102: 0.6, 11.1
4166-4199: 1.4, 11.5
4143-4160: 0.0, 11.9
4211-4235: -0.8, 12.6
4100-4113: 1.3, 10.6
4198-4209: 0.2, 11.9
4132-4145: -0.2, 12.1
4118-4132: -0.2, 12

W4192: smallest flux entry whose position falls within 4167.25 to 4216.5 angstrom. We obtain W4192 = 10.98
